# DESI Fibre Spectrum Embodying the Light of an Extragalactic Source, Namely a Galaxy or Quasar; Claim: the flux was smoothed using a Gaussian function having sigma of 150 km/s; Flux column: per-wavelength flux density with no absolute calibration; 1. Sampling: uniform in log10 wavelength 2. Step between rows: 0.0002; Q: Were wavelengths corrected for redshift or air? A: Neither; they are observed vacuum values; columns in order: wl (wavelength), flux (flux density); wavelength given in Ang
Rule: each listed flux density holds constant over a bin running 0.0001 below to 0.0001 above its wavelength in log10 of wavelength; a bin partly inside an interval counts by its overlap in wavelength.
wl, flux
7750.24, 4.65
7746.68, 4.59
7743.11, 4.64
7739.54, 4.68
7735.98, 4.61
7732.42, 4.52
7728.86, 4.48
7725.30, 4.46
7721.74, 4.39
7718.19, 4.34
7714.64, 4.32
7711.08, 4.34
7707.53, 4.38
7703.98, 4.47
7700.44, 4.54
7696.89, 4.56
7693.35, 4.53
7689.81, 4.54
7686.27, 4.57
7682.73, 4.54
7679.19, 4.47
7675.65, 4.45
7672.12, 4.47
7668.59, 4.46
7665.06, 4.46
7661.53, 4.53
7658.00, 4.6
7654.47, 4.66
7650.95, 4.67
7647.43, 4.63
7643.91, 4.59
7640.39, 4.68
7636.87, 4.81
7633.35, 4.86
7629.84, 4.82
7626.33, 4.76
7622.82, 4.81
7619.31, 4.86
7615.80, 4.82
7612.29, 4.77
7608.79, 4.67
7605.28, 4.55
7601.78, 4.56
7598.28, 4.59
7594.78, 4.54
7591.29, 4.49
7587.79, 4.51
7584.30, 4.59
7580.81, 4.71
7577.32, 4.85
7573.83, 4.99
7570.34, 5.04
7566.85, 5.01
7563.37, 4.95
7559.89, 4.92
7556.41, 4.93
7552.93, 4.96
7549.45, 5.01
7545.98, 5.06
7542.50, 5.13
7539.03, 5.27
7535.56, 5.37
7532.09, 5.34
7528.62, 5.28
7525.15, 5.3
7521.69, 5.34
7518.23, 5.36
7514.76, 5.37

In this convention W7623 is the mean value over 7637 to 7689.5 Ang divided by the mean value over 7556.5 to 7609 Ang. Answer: 0.96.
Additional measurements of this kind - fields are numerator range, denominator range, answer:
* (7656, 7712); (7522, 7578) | 0.88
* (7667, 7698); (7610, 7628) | 0.94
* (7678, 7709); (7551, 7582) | 0.92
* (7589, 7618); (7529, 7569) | 0.91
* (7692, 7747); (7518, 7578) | 0.88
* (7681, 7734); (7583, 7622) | 0.96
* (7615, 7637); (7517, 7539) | 0.91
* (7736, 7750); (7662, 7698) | 1.03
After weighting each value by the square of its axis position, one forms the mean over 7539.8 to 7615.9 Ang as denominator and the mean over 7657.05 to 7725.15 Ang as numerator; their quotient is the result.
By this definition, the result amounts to 1.0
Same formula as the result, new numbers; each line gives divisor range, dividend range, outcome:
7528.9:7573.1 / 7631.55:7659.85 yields 0.94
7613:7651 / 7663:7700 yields 0.96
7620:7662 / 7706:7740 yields 0.96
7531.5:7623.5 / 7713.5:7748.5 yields 0.97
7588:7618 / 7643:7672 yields 1.00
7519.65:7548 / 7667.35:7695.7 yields 0.89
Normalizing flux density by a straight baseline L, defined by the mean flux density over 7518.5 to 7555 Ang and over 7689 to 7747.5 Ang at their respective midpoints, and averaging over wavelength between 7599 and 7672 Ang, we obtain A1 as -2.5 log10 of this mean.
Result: 0.03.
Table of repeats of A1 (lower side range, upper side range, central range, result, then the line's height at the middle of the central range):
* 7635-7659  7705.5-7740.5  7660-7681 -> 0.03 mag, 4.6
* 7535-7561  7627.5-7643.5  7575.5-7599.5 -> 0.07 mag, 4.94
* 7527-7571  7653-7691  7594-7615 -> 0.05 mag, 4.84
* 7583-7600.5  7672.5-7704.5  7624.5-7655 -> -0.05 mag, 4.53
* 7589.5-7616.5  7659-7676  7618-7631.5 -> -0.06 mag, 4.57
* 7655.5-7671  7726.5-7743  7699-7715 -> 0.03 mag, 4.55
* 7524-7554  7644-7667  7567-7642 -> 0.03 mag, 4.85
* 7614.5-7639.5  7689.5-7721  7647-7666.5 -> 0.02 mag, 4.67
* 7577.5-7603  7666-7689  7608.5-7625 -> -0.05 mag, 4.56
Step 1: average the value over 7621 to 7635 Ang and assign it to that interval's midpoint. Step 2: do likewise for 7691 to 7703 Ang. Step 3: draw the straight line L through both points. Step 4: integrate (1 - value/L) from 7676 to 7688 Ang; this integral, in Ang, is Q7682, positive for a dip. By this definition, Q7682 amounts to 0.2 Ang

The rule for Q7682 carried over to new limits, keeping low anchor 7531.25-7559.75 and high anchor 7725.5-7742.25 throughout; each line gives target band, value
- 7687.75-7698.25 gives 0.3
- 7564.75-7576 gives 0.1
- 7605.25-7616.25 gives 0.5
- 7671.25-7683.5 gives 0.7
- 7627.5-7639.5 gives 0.1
